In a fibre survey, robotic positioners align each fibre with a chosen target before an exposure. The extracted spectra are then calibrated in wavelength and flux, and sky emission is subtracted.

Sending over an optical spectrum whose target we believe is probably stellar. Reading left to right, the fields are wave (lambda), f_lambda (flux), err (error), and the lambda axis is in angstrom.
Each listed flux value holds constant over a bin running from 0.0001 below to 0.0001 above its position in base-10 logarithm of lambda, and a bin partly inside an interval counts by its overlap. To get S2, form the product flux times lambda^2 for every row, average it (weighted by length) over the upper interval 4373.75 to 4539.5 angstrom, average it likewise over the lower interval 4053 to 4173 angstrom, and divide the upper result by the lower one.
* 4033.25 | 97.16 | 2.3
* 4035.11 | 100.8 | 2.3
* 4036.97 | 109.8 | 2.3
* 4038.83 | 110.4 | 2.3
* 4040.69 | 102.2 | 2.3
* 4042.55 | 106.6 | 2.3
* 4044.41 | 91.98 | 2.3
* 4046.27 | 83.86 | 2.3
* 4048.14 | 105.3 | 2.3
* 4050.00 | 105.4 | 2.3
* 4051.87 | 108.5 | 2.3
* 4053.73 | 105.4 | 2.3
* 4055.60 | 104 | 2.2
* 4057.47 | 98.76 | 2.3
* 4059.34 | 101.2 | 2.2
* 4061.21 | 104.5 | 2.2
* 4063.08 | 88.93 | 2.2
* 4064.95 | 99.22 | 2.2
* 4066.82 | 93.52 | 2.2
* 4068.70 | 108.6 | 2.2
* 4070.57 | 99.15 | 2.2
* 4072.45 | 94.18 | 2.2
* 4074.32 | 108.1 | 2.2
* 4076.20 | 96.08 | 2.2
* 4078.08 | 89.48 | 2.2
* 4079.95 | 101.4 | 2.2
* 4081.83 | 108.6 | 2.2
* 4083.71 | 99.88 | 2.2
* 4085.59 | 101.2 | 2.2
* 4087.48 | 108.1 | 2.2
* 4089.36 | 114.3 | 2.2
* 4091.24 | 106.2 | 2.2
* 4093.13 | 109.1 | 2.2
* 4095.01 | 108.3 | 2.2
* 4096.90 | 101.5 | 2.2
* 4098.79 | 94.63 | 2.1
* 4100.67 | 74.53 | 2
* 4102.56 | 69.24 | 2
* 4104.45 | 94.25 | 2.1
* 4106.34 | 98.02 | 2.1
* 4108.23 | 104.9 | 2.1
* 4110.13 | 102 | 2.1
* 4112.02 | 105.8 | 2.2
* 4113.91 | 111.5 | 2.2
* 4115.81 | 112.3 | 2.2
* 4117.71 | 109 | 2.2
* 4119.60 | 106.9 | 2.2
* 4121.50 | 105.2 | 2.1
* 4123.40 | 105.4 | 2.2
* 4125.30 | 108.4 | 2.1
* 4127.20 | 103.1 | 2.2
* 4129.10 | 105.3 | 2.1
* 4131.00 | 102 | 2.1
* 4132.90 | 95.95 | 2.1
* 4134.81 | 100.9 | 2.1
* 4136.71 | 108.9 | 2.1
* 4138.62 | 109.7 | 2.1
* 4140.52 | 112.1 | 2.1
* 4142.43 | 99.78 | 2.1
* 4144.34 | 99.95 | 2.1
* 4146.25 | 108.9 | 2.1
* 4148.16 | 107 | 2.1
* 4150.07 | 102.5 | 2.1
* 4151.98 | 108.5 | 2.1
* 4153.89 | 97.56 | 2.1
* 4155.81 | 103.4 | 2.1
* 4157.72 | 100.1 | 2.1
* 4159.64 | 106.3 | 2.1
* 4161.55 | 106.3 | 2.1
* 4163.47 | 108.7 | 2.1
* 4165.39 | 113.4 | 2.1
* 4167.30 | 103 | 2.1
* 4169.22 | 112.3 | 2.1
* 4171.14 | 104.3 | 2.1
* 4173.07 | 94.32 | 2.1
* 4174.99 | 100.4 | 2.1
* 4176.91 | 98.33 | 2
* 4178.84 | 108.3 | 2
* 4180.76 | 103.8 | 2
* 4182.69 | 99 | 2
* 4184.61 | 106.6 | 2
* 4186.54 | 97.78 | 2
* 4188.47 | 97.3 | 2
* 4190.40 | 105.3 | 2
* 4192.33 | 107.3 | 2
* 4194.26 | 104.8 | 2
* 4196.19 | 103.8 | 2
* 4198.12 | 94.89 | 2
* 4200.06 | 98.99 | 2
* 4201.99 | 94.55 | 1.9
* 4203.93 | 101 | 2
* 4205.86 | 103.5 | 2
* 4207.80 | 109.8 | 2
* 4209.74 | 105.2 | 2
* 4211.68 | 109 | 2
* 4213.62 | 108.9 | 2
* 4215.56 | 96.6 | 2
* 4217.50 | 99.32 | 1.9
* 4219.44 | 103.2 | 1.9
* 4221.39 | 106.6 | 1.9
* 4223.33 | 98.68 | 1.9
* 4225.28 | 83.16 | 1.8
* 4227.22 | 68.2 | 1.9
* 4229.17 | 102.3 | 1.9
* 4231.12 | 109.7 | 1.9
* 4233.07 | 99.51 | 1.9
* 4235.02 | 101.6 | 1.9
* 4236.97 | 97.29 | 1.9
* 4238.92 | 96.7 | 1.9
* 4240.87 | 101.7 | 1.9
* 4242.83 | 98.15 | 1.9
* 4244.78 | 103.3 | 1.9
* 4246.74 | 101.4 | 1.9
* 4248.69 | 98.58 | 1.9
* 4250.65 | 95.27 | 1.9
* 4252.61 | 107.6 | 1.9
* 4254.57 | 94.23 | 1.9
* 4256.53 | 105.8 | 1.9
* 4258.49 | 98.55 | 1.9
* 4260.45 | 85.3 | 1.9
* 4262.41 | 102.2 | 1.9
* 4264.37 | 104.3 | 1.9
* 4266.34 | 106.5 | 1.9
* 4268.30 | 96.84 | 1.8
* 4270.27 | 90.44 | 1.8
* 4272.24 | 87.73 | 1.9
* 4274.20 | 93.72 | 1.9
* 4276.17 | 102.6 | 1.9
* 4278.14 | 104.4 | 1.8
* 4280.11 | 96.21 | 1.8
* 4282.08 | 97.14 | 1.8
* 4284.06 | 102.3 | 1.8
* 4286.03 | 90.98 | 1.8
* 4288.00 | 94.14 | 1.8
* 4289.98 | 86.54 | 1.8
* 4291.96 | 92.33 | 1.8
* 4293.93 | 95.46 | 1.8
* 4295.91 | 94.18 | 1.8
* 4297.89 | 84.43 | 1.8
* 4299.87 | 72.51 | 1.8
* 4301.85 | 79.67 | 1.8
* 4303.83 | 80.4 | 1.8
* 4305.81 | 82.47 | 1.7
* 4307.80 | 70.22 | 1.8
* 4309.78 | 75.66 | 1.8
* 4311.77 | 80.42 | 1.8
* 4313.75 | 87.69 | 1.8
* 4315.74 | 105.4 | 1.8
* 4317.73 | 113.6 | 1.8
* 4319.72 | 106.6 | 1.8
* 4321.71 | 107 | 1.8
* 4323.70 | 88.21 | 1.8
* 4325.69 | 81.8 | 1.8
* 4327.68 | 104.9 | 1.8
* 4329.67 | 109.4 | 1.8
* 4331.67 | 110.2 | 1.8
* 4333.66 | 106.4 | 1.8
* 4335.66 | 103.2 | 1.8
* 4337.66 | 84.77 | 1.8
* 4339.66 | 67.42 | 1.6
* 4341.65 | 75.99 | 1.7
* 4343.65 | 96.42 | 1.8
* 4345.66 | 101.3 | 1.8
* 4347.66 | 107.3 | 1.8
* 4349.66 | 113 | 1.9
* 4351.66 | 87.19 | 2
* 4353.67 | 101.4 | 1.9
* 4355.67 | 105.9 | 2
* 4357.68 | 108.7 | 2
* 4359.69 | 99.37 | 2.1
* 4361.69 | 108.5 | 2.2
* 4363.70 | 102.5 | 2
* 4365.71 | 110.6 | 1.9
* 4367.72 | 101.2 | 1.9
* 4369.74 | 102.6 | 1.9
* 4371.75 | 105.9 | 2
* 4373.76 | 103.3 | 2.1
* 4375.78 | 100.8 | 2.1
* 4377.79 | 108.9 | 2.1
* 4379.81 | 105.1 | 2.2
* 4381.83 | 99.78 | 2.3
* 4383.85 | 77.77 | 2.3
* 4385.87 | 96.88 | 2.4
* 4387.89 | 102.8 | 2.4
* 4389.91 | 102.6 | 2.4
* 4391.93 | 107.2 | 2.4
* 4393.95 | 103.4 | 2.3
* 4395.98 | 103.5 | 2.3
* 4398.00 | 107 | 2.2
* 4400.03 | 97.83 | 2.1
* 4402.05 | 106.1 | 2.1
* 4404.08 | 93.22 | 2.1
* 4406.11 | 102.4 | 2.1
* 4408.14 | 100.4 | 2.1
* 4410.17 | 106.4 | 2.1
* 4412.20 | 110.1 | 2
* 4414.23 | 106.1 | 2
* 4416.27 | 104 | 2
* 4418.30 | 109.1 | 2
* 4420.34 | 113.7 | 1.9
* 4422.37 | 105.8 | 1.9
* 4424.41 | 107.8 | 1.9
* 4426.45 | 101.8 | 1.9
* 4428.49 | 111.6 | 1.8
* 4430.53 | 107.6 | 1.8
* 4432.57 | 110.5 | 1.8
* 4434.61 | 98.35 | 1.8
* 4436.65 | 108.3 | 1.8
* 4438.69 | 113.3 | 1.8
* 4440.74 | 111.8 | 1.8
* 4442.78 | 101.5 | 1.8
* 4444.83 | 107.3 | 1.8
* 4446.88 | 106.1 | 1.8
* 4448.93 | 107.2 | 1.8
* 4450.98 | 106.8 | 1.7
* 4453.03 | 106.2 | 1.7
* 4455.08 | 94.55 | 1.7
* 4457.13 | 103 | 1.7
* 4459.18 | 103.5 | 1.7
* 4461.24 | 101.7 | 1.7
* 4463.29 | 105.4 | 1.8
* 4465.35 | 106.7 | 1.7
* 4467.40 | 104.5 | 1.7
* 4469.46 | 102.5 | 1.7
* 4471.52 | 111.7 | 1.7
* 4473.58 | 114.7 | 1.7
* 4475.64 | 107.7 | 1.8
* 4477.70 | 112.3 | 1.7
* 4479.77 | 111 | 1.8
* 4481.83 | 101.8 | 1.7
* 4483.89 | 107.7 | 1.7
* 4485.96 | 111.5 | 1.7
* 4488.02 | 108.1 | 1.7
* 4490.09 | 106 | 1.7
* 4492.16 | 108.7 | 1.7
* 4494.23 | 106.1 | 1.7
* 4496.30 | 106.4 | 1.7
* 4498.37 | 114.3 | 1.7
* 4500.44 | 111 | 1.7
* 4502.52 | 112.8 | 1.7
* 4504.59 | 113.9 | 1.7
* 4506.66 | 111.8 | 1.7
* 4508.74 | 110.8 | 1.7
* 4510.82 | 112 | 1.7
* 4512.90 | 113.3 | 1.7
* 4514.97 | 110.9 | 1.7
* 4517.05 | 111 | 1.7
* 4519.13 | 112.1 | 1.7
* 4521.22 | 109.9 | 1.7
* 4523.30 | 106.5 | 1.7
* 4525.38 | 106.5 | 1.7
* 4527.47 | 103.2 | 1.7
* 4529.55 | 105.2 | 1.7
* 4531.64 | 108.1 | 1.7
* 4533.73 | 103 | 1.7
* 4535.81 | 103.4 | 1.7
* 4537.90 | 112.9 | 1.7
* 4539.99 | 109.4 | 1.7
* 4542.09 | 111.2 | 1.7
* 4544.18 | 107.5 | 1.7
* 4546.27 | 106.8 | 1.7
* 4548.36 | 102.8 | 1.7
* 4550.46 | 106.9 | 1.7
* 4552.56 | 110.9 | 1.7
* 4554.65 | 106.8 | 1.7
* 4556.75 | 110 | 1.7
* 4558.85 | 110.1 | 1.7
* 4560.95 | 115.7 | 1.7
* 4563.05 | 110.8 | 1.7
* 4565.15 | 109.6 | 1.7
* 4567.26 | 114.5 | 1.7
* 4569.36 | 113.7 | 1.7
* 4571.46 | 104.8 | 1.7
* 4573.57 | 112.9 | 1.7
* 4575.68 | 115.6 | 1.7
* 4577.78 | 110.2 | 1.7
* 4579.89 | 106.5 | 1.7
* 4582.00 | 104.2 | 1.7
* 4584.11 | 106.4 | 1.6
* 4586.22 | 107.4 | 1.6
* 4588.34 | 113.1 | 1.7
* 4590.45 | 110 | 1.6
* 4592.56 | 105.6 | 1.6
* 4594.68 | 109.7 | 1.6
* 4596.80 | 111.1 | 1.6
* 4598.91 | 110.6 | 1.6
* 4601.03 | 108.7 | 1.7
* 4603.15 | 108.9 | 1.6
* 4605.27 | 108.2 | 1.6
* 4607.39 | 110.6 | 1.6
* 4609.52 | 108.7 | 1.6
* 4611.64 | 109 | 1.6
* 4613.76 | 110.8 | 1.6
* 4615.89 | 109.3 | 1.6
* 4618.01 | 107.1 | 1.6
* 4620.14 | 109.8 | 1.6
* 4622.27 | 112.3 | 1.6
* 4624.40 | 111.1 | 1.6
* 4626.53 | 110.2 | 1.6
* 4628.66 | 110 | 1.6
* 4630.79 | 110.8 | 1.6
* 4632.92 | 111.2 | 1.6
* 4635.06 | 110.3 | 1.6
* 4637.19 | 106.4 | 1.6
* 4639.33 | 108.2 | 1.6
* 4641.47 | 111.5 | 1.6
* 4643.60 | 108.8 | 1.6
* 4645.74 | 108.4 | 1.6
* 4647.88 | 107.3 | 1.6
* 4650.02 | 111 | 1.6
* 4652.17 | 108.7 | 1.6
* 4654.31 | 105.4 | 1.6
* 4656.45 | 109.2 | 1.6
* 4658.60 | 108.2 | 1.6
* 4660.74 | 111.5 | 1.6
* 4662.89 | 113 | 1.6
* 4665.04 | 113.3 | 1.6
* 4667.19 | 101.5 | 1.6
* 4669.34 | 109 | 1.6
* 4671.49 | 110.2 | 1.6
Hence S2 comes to 1.2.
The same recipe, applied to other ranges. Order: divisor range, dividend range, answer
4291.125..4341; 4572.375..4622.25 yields 1.36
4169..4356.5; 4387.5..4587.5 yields 1.23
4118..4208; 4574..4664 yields 1.30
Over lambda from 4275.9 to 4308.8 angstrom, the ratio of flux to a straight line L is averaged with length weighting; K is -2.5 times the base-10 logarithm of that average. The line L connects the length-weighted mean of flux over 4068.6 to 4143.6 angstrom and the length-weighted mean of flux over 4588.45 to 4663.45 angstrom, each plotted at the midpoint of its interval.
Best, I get 0.17 mag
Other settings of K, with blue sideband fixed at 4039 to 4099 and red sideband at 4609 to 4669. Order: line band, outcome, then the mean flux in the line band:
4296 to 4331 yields 0.16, 90.3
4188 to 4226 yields 0.02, 102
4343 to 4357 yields 0.04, 102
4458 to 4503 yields -0.01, 108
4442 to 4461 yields 0.03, 104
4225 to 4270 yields 0.06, 98.3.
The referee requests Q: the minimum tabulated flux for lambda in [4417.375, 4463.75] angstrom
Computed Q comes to 94.55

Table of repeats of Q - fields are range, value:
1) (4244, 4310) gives 70.22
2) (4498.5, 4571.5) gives 102.8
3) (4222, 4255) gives 68.2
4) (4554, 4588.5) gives 104.2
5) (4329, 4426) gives 67.42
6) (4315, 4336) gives 81.8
